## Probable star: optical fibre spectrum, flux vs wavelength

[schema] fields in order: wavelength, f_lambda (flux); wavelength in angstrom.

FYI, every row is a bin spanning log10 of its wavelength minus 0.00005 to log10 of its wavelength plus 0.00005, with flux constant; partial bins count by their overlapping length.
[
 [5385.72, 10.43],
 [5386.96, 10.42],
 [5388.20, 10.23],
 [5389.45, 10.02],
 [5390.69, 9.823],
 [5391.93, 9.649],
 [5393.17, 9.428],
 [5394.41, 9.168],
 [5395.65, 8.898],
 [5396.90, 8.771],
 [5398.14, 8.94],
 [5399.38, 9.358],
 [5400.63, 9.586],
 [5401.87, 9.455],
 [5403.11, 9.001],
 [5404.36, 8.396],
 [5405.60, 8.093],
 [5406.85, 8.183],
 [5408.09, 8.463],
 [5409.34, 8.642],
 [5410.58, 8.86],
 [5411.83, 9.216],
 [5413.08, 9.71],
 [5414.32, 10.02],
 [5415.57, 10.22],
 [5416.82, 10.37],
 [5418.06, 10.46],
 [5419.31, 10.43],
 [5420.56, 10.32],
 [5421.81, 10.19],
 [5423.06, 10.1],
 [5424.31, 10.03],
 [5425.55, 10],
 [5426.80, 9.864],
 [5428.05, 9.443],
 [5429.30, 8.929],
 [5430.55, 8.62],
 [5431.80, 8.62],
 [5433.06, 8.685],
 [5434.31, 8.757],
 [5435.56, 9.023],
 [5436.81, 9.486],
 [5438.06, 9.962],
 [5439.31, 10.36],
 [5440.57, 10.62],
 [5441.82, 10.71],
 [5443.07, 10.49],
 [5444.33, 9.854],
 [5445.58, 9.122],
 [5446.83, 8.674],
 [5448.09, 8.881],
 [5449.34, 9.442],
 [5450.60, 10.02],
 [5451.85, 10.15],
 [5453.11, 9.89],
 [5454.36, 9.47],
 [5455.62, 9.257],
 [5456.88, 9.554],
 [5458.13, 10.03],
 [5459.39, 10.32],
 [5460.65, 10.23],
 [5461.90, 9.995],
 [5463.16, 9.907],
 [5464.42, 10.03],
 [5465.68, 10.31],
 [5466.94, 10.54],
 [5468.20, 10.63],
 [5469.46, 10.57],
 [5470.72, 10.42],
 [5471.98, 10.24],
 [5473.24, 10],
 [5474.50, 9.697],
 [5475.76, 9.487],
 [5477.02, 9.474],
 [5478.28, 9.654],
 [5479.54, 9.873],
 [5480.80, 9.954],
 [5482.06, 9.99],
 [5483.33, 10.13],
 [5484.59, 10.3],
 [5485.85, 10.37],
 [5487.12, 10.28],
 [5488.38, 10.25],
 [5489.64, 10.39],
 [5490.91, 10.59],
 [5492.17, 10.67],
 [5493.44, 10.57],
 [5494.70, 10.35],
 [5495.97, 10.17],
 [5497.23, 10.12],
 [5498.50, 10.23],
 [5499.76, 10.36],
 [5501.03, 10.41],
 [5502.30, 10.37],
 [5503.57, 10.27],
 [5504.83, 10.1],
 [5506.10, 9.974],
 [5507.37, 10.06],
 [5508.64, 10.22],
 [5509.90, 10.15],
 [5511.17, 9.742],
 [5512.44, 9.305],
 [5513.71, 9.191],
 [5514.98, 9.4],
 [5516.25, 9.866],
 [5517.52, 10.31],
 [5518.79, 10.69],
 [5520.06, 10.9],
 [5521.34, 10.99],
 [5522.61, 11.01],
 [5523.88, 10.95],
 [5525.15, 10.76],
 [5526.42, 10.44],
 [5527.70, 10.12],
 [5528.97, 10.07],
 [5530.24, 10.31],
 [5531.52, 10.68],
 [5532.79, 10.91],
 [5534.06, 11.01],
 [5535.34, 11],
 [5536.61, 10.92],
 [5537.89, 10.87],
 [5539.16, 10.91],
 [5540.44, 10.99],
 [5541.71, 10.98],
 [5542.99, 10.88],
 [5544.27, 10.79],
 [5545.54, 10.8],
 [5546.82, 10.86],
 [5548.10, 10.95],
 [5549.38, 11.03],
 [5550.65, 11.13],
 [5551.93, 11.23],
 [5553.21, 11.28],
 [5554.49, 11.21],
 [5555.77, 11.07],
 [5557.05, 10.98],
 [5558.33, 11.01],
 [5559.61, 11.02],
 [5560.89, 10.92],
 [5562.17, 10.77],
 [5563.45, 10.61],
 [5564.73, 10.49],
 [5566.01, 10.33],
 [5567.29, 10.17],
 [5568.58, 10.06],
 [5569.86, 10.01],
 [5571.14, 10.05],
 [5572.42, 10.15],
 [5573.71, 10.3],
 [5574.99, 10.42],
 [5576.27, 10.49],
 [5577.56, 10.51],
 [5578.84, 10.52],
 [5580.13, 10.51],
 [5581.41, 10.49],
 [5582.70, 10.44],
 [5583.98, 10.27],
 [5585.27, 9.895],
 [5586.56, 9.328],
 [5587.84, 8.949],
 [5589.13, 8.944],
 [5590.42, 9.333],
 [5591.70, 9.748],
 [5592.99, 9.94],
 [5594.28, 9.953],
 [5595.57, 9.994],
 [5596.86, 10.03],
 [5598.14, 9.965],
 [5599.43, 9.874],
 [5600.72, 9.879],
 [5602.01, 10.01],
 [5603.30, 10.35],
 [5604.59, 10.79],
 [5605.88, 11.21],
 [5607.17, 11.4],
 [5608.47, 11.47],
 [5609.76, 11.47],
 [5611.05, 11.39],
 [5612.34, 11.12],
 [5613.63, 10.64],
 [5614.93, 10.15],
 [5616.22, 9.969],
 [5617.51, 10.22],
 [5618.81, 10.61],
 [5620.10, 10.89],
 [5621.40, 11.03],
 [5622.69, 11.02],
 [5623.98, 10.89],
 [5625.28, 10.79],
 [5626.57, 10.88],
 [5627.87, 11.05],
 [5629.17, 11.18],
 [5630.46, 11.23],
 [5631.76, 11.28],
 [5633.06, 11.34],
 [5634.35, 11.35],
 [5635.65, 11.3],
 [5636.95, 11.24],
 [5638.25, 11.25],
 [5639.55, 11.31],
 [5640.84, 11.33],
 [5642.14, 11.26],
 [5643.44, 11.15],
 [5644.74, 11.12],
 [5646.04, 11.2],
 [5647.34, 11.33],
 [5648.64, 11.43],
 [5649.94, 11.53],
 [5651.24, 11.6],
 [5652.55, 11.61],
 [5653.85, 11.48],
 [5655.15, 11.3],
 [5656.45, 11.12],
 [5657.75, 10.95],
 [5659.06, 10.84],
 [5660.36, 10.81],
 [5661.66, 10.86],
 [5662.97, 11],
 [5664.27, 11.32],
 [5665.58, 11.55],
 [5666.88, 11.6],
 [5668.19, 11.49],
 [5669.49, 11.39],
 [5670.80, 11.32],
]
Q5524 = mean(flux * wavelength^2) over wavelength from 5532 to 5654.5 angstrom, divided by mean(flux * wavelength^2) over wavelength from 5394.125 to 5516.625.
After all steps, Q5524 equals 1.15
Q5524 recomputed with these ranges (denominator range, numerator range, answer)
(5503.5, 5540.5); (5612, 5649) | 1.10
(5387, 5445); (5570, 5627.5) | 1.16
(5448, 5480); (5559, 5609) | 1.08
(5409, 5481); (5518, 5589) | 1.13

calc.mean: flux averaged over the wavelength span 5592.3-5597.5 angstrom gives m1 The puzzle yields 9.97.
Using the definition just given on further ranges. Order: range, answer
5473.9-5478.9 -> 9.58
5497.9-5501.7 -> 10.3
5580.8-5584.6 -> 10.4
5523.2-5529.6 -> 10.5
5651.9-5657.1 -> 11.4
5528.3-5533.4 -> 10.5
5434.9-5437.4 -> 9.26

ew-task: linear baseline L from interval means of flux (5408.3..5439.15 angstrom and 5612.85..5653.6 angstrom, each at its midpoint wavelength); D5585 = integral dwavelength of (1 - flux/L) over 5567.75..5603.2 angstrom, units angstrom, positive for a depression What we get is 2.4 angstrom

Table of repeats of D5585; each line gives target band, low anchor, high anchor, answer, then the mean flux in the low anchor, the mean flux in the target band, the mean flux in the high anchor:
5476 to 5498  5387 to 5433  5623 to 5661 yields -0.33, 9.43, 10.2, 11.2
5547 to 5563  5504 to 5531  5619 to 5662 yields -0.80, 10.2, 11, 11.2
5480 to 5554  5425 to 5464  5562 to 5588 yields -3.76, 9.63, 10.5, 10.2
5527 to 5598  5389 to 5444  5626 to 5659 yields 0.98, 9.49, 10.5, 11.3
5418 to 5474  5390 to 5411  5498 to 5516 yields -2.47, 8.99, 9.83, 9.98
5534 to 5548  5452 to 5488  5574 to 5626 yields -0.95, 10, 10.9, 10.4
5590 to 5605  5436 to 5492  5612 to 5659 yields 1.19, 9.99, 9.99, 11.1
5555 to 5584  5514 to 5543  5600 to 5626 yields 0.49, 10.6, 10.5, 10.8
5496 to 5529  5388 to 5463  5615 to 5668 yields -0.18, 9.54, 10.2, 11.1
